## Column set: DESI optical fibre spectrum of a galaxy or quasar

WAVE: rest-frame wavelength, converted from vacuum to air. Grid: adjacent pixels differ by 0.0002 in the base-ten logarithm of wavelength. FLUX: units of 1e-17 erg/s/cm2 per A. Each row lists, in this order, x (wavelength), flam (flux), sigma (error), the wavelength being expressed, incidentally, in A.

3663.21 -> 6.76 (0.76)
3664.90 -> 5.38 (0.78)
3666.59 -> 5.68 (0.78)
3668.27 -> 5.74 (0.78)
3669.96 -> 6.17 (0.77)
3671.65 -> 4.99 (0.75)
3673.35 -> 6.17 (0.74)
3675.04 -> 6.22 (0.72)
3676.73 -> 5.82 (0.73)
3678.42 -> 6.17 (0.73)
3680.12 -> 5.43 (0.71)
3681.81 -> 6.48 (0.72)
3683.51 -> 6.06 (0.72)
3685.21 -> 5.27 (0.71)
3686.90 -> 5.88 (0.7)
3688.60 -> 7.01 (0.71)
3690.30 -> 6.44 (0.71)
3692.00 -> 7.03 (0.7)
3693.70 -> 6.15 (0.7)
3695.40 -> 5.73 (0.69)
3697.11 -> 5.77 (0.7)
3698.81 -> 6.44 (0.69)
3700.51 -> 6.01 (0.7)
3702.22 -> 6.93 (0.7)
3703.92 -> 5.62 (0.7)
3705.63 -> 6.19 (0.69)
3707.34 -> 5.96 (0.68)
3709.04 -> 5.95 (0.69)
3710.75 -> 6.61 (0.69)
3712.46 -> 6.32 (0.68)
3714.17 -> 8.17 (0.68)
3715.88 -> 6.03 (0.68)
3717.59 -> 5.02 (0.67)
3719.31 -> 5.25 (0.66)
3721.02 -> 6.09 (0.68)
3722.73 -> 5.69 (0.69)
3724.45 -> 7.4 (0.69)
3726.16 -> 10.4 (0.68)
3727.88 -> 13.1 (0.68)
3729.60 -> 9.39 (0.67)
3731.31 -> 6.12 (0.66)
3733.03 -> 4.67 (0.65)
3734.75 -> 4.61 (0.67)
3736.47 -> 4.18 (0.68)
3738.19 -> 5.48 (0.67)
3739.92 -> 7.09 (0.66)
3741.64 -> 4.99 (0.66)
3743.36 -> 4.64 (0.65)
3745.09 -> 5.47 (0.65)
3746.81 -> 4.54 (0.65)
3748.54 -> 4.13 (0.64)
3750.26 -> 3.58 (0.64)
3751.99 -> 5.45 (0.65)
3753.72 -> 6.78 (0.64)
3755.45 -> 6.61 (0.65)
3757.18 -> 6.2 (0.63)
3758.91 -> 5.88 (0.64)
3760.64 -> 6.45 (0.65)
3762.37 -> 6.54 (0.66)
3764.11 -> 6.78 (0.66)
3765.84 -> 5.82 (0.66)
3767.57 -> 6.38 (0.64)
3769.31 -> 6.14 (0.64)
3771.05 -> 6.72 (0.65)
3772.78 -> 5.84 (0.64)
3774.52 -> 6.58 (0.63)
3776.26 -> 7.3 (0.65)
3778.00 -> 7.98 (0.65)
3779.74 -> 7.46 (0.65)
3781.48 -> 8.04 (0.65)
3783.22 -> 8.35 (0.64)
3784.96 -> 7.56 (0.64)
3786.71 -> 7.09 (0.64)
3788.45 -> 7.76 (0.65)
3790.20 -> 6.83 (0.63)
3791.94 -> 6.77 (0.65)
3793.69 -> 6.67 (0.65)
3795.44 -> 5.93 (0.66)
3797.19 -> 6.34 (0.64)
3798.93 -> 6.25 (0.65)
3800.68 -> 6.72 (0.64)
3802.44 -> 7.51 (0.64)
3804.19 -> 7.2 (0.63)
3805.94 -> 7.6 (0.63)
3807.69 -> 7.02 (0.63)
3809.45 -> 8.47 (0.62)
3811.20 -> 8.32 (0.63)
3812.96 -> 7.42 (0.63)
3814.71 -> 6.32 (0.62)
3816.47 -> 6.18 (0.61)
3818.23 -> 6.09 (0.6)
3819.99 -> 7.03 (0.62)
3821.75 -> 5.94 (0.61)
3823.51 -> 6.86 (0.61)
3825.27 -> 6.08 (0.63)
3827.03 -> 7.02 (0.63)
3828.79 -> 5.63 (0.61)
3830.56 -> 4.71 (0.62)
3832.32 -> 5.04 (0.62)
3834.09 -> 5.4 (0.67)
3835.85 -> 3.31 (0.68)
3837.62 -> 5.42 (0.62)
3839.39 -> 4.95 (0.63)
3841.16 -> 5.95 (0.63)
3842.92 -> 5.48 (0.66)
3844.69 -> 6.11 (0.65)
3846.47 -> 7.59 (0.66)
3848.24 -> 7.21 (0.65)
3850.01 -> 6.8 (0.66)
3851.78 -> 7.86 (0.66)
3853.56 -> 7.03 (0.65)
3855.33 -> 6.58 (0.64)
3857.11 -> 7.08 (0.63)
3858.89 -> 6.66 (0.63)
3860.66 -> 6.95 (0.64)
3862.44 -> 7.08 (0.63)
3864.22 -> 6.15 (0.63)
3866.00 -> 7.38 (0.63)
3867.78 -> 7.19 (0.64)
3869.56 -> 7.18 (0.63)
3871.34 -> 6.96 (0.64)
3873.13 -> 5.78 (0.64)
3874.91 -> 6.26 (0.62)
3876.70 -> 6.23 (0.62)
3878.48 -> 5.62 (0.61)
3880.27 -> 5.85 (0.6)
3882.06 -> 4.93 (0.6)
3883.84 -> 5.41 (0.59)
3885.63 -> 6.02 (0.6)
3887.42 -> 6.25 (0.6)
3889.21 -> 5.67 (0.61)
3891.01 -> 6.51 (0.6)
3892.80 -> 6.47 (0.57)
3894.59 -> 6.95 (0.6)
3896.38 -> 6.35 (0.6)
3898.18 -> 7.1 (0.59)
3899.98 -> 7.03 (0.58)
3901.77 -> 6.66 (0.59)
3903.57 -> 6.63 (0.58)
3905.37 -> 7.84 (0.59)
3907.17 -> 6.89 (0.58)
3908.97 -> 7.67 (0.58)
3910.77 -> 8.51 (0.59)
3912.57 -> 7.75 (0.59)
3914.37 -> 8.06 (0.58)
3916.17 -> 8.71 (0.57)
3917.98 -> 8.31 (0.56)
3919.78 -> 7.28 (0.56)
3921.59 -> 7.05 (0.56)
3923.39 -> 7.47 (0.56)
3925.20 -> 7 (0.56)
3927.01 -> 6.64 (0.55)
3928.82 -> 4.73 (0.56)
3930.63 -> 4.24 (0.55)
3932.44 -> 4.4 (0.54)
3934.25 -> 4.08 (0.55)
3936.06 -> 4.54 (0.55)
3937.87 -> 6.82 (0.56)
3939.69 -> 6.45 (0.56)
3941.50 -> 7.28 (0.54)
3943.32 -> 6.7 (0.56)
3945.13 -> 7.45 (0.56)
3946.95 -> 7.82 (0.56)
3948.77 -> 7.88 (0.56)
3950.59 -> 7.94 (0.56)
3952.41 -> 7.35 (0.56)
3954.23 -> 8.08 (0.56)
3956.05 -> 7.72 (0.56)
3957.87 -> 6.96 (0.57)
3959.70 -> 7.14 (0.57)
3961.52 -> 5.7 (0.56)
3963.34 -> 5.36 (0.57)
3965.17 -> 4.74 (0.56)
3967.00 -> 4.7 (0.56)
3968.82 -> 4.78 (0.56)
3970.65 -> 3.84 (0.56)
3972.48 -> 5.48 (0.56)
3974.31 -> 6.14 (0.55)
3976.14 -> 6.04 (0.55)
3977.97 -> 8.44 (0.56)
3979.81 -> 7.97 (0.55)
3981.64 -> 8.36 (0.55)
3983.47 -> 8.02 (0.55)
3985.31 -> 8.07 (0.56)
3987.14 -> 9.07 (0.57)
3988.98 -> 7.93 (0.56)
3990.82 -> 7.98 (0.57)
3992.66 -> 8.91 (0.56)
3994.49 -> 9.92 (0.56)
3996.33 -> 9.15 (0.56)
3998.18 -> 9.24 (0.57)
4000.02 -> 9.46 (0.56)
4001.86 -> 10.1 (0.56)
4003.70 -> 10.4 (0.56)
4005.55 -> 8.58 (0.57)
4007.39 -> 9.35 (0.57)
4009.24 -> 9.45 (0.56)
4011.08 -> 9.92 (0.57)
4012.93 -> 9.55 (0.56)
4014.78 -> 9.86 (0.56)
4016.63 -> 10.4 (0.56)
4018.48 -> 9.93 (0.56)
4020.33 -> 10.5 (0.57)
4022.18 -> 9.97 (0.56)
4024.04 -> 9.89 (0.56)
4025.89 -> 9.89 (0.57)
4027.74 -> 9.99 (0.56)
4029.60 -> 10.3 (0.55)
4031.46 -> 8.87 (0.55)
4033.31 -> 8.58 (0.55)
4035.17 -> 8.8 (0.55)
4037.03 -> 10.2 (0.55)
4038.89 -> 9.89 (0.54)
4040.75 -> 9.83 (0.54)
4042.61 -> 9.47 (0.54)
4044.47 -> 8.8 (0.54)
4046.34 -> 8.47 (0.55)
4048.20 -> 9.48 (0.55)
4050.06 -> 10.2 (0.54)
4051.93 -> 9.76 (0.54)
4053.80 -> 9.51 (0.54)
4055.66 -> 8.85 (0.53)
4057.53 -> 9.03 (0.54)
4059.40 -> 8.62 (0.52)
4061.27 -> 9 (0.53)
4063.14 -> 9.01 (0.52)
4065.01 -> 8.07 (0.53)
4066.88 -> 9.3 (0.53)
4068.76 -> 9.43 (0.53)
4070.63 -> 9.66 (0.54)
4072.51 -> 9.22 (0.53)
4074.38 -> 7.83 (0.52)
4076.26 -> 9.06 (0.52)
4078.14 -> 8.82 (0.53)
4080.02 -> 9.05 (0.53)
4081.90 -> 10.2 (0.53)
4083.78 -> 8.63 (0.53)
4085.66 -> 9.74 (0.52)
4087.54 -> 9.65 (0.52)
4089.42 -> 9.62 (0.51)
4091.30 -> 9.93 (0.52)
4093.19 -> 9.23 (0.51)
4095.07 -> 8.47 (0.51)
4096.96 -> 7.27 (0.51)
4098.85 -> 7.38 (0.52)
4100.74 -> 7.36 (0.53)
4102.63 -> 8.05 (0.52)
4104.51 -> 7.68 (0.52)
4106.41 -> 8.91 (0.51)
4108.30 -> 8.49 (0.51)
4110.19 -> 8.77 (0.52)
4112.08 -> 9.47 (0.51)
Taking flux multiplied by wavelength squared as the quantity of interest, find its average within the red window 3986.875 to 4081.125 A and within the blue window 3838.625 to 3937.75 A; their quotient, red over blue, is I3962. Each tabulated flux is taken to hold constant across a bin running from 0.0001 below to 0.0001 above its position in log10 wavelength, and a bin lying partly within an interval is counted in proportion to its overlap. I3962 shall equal 1.53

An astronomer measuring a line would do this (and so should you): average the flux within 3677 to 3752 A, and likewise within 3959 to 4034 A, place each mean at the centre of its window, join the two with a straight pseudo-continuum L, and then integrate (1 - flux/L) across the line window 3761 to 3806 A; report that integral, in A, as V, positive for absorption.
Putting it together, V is -1.4 A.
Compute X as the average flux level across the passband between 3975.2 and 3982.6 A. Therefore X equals 7.7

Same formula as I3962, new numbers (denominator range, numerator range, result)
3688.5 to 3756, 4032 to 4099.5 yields 1.75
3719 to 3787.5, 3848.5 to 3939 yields 1.10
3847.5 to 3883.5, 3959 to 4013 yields 1.25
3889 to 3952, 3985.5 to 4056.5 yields 1.46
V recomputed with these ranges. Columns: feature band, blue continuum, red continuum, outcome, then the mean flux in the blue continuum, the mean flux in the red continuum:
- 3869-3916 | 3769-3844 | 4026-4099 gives 5.05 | 6.59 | 9.19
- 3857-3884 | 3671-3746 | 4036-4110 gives 3.82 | 6.29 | 9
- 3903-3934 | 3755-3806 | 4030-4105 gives 3.63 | 6.83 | 9.02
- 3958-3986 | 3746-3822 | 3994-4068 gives 7.93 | 6.66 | 9.48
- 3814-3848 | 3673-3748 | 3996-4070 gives 7.25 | 6.26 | 9.48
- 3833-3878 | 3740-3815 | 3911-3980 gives 1.08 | 6.58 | 6.56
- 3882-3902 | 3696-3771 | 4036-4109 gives 3.18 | 6.21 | 9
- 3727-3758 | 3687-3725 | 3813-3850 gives 1.12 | 6.25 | 5.97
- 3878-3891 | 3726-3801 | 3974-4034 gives 3.47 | 6.5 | 9.13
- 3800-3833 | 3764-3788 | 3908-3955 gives 1.41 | 7.03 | 6.93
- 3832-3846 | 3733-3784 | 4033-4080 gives 3.26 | 6.04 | 9.16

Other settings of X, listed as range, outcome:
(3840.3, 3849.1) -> 6.47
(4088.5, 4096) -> 9.32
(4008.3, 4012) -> 9.69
